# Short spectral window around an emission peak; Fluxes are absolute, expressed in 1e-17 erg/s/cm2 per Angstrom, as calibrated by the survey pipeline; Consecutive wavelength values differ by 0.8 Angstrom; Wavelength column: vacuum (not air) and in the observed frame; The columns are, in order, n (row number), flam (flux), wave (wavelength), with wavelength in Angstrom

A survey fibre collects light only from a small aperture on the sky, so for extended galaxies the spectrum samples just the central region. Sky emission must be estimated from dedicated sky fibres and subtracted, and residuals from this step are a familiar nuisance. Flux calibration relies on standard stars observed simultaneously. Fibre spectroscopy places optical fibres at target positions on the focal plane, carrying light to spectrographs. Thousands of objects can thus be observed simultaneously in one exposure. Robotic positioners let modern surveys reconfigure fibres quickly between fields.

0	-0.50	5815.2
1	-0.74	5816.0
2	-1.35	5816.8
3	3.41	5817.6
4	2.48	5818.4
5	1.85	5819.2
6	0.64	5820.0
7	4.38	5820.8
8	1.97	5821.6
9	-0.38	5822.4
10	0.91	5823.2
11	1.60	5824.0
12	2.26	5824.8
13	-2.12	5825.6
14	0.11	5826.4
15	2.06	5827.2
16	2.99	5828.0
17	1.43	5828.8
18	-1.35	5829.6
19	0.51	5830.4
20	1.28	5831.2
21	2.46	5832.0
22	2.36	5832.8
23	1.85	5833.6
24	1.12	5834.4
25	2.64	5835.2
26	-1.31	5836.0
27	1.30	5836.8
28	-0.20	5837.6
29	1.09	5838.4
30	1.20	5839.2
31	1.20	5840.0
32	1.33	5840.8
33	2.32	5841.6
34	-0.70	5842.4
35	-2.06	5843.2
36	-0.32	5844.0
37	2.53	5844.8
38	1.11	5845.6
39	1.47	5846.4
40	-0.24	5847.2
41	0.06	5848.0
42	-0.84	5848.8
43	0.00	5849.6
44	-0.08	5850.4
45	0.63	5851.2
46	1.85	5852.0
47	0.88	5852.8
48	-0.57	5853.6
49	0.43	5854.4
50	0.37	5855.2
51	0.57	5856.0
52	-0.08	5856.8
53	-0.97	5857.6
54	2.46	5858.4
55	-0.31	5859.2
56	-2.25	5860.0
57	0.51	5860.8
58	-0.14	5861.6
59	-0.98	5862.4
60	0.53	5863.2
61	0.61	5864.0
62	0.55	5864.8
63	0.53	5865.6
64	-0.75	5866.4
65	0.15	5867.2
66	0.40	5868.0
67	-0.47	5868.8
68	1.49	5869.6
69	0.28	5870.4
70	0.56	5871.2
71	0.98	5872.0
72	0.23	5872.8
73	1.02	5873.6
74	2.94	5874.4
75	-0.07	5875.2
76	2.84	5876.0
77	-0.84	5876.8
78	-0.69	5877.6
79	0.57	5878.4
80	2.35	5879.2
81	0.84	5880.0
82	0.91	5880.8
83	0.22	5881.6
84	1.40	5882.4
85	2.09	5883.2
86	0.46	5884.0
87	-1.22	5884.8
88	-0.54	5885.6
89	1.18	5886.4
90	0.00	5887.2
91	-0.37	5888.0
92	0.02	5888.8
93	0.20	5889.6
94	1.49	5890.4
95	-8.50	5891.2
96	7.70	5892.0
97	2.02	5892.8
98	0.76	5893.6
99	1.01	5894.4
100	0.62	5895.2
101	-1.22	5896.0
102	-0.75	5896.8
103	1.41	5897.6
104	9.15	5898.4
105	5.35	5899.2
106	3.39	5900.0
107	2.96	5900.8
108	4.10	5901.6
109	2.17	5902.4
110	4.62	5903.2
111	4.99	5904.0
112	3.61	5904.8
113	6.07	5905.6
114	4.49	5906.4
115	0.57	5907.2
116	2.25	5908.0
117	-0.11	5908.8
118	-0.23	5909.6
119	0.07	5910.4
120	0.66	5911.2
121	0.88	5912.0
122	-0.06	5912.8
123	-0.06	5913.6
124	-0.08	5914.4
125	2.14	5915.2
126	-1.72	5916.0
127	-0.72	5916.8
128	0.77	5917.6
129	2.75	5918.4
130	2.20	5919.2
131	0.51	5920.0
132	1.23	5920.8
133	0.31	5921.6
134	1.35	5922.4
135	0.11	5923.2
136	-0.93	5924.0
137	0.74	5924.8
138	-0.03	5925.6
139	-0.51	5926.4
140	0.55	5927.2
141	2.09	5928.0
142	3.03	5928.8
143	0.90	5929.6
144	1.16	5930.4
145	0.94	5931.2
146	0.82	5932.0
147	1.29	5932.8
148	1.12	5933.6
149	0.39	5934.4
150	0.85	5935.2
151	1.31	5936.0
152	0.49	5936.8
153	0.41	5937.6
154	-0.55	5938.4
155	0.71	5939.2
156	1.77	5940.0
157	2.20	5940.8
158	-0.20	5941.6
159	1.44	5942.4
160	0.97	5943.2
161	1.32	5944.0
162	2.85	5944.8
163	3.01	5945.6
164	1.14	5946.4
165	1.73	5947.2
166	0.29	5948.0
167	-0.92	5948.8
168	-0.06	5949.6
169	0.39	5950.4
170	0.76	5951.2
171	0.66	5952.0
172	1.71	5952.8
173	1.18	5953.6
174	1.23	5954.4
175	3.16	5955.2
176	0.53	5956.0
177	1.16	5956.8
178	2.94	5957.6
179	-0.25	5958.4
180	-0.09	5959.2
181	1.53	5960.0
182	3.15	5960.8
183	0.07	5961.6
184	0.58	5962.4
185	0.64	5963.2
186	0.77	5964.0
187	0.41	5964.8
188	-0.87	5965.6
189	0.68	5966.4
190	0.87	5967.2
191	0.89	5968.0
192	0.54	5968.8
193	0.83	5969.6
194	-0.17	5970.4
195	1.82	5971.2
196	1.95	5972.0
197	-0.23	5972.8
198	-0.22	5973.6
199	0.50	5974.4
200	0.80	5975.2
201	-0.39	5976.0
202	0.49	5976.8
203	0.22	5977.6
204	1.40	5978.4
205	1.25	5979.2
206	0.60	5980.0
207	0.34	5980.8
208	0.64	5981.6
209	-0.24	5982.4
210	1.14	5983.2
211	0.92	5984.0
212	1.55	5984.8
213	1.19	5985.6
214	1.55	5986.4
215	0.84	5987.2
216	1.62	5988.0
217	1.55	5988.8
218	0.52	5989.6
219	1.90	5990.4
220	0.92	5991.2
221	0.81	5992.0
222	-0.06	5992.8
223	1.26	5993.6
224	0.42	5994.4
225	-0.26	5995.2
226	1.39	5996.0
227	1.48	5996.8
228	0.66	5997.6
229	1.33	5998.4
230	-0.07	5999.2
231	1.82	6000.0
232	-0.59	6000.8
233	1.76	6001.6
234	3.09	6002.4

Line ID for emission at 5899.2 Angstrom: [O II]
